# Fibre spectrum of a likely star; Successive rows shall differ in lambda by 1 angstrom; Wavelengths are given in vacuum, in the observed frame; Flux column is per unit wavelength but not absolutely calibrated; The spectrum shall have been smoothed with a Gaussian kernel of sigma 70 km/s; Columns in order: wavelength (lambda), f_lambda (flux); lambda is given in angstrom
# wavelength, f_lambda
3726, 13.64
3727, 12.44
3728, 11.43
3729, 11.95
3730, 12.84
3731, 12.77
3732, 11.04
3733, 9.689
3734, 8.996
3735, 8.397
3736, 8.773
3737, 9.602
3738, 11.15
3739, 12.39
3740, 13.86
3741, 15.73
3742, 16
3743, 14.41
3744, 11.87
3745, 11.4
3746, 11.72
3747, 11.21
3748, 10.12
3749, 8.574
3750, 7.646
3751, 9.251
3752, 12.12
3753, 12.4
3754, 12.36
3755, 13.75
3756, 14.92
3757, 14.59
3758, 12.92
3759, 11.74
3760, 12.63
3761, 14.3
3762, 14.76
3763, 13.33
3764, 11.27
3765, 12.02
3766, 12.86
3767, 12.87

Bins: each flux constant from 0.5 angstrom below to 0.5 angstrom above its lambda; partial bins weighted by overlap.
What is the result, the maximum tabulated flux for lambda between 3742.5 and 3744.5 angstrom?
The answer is 14.41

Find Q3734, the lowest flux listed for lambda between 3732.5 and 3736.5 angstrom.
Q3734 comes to 8.397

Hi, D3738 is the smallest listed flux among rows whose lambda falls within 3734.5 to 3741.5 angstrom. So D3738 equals 8.397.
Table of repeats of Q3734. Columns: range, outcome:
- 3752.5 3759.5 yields 11.74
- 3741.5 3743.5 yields 14.41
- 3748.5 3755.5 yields 7.646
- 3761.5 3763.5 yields 13.33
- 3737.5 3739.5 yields 11.15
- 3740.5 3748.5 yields 10.12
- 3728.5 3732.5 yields 11.04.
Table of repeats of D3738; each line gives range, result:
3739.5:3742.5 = 13.86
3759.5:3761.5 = 12.63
